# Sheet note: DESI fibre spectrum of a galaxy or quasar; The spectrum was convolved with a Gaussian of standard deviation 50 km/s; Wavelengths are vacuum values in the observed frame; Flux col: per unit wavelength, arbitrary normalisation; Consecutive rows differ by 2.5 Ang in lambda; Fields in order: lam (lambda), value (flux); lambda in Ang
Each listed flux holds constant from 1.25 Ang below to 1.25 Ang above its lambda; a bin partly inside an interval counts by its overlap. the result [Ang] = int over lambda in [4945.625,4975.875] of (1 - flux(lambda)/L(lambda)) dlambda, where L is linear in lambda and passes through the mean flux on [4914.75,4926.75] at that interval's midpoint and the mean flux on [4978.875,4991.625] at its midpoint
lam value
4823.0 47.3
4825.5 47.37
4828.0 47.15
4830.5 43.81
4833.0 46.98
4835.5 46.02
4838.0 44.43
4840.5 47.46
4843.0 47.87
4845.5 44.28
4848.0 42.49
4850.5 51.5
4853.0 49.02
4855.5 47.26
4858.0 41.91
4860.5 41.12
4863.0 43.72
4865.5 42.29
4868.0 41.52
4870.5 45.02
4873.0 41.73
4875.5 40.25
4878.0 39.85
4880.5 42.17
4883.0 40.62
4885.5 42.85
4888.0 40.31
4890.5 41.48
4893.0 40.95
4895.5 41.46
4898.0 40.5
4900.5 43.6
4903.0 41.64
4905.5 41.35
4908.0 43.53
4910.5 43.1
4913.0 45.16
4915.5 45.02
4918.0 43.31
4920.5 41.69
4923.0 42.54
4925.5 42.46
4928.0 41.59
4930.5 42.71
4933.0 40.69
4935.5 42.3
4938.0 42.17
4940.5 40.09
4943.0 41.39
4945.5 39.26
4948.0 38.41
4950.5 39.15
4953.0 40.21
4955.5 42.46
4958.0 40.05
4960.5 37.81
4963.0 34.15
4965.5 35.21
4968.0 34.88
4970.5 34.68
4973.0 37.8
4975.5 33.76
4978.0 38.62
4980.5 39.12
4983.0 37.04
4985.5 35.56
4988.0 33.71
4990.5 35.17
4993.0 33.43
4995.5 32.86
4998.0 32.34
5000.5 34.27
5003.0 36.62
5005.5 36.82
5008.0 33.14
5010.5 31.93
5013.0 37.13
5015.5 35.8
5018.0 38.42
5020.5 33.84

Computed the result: 1.0 Ang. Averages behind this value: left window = 42.9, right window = 36.2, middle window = 37.6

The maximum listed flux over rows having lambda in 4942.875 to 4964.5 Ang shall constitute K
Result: 42.46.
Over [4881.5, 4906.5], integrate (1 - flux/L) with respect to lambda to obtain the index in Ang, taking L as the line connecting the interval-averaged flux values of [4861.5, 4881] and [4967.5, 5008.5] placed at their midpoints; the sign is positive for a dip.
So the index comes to -0.46 Ang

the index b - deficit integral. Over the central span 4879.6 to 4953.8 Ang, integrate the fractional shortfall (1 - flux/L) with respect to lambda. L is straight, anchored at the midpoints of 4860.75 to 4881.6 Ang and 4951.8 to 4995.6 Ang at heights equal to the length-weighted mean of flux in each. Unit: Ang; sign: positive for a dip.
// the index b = -4.0 Ang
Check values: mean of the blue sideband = 42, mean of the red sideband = 36.6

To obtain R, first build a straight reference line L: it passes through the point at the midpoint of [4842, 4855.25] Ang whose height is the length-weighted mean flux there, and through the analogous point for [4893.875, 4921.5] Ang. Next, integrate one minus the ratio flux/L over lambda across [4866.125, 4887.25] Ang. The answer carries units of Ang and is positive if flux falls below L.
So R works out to 1.5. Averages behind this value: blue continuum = 47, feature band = 41.7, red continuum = 42.7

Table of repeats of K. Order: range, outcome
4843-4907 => 51.5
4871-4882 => 42.17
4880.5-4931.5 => 45.16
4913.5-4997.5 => 45.02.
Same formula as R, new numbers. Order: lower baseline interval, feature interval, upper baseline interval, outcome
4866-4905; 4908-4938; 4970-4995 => -2.6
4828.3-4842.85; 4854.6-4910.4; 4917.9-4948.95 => 2.2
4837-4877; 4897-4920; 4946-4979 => -1.1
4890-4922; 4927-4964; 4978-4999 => -1.1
